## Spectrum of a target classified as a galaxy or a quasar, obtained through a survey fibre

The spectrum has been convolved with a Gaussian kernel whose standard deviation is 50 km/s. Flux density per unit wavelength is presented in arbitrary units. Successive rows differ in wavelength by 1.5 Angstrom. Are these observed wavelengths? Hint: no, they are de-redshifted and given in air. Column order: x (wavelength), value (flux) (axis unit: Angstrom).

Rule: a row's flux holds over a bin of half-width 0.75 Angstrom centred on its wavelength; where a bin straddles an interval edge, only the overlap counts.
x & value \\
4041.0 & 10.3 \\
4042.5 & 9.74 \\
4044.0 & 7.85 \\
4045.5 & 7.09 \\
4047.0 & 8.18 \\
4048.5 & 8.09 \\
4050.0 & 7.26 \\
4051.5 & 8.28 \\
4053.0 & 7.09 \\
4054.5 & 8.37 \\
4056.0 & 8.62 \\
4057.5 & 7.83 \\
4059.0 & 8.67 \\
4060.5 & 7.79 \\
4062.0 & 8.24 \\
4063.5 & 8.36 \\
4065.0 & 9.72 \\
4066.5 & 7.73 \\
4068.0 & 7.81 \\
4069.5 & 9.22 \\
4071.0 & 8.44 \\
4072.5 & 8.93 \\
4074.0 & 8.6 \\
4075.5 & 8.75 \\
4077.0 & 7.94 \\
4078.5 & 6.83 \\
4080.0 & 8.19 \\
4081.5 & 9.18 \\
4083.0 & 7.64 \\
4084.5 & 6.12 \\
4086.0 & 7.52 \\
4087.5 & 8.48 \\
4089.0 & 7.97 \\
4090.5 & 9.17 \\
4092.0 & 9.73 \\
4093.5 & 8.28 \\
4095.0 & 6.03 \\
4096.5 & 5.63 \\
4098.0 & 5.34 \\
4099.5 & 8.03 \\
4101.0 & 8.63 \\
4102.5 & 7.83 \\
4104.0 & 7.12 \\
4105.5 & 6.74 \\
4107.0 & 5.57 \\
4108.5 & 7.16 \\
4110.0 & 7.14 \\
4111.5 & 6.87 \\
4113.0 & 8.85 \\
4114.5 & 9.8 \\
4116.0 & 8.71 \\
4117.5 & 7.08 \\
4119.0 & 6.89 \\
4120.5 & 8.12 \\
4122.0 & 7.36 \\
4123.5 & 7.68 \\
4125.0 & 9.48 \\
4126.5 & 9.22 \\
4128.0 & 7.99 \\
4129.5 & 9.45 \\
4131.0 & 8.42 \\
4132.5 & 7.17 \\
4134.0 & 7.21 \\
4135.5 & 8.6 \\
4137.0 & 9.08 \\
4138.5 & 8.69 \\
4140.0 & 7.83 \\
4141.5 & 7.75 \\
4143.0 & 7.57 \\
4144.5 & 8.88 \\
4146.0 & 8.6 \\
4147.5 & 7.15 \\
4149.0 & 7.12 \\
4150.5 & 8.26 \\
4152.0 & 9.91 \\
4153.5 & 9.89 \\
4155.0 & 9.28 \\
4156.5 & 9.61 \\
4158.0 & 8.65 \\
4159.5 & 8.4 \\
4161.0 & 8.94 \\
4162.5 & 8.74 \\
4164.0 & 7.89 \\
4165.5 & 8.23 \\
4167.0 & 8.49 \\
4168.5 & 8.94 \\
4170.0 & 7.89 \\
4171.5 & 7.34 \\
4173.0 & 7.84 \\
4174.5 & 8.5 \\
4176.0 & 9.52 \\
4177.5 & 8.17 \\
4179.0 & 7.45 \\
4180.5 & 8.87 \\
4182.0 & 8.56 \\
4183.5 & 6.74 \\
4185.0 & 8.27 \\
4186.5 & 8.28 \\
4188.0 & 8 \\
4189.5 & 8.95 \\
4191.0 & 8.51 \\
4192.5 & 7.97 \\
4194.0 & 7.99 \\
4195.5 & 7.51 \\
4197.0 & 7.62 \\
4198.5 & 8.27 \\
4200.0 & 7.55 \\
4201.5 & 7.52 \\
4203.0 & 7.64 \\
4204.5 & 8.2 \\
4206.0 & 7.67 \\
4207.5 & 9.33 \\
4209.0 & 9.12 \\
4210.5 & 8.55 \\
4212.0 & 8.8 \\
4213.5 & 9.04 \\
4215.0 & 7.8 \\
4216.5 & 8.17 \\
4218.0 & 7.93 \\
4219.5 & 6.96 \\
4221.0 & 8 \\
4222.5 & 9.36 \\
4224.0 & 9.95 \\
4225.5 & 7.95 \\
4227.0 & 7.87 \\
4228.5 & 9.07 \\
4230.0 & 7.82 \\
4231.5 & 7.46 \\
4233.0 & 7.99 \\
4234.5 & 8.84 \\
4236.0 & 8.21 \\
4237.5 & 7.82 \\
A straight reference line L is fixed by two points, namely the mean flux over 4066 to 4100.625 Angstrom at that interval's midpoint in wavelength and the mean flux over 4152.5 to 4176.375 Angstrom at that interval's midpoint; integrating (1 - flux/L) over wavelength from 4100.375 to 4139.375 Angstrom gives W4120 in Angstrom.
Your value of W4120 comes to 1.3 Angstrom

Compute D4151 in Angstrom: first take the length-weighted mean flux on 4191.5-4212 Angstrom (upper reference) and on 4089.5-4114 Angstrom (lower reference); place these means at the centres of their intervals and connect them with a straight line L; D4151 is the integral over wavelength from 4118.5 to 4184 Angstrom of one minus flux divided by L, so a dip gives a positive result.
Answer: -4.9 Angstrom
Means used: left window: 7.41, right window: 8.1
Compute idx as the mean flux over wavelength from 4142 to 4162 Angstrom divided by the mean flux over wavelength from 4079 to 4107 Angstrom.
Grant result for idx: 1.1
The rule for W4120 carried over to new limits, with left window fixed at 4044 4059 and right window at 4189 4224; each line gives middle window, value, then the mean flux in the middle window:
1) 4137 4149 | 0.0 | 8.07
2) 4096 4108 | 1.7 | 6.89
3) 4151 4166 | -1.5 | 8.95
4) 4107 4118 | 0.3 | 7.8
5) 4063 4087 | -0.7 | 8.19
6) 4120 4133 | -0.5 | 8.35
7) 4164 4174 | 0.0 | 8.11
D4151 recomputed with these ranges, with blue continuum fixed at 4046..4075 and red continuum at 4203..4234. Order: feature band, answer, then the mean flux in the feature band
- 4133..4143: 0.2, 8.12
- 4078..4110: 3.1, 7.48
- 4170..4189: 0.4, 8.13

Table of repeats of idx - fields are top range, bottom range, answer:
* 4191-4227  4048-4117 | 1.04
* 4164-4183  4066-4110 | 1.07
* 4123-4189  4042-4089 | 1.03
